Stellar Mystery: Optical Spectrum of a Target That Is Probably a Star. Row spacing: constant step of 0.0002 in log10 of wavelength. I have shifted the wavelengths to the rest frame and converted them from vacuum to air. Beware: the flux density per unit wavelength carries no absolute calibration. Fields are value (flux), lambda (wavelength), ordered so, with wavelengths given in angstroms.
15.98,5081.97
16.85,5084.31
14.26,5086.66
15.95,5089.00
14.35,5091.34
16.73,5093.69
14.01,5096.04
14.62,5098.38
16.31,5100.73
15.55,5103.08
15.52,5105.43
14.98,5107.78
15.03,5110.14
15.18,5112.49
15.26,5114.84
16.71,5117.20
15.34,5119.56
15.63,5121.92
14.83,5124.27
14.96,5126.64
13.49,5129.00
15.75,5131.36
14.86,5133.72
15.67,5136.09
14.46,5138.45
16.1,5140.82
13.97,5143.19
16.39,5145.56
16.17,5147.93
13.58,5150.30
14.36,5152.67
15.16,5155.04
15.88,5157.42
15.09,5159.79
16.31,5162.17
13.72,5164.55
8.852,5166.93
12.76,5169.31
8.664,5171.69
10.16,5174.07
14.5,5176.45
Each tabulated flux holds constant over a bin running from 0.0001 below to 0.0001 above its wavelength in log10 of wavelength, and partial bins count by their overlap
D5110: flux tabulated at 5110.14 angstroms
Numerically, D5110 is 15.03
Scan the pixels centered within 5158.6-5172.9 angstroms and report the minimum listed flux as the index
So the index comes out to 8.664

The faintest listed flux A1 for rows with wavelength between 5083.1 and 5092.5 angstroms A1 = 14.26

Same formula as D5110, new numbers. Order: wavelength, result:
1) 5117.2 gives 16.71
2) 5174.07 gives 10.16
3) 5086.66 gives 14.26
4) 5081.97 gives 15.98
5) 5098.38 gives 14.62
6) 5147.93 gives 16.17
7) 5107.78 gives 14.98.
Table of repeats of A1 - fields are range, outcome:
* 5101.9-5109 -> 14.98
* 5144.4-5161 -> 13.58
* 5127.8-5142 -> 13.49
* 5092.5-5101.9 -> 14.01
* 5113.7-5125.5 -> 14.83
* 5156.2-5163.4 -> 15.09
